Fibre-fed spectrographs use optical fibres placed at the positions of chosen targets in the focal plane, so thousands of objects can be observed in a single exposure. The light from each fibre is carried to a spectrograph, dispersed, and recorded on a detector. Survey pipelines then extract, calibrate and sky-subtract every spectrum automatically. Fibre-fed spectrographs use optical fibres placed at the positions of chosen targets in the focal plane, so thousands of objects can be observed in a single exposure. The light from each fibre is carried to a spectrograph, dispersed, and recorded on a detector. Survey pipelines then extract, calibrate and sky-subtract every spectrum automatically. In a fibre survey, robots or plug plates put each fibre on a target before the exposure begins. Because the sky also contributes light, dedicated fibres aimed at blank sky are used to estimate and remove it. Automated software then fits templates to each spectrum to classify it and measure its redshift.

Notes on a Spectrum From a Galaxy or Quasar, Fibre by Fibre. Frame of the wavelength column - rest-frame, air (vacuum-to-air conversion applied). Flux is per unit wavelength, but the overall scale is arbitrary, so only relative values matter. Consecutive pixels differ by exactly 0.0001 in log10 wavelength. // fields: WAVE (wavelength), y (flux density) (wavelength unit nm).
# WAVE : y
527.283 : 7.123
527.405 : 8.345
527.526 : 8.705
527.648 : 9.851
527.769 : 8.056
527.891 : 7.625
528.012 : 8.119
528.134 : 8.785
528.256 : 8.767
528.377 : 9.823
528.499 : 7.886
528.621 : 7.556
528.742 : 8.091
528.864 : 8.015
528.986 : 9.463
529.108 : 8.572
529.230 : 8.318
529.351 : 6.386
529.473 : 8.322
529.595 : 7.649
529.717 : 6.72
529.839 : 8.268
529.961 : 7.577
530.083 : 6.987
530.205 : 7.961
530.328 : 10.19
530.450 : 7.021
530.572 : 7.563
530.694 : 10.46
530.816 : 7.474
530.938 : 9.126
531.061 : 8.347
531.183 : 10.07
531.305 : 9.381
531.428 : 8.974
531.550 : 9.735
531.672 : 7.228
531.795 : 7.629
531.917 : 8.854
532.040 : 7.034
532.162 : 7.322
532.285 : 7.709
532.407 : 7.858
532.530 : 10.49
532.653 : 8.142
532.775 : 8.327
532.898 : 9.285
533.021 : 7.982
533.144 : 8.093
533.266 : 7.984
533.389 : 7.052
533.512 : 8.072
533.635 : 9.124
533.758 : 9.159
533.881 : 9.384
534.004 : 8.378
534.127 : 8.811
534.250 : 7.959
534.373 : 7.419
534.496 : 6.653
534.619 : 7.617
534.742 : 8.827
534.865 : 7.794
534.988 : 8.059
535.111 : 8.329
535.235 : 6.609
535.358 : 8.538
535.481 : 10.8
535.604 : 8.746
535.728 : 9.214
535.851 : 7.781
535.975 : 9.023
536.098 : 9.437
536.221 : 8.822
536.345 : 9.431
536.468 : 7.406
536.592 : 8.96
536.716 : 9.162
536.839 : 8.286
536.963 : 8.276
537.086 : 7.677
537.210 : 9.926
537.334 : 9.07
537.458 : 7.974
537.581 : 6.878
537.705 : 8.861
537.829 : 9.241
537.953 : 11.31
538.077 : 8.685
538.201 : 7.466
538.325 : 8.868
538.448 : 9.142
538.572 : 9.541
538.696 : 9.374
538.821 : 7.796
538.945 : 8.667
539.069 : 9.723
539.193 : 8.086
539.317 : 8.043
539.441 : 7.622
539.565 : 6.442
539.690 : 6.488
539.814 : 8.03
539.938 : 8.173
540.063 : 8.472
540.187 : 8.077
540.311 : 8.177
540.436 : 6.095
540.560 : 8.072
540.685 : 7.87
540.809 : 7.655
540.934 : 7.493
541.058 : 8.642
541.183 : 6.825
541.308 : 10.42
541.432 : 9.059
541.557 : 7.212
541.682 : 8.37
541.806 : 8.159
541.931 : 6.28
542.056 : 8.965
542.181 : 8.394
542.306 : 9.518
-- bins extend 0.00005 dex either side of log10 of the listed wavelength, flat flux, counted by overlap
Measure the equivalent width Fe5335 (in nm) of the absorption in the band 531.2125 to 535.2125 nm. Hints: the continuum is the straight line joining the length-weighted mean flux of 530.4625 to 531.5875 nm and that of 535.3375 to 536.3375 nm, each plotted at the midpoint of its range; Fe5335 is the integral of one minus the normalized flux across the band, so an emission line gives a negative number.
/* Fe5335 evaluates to 0.32 nm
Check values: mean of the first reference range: 8.92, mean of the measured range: 8.27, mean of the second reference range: 9.09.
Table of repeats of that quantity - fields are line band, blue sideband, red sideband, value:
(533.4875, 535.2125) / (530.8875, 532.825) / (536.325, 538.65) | 0.08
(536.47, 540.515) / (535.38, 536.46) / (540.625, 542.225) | 0.11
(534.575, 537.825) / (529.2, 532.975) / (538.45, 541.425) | -0.14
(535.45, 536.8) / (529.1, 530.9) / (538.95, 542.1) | -0.17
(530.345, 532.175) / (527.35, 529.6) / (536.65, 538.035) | 0.00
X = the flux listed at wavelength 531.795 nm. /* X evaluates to 7.629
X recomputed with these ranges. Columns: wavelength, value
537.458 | 7.974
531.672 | 7.228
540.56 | 8.072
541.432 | 9.059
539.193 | 8.086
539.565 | 6.442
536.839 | 8.286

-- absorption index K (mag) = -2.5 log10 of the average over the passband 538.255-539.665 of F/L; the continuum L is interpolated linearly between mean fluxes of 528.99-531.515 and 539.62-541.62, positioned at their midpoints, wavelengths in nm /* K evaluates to -0.06 mag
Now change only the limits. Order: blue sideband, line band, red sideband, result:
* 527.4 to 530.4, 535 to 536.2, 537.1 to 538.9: 0.00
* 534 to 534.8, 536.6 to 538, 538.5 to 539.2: -0.02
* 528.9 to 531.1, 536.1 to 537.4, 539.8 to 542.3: -0.08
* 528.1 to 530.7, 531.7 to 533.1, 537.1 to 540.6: 0.00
